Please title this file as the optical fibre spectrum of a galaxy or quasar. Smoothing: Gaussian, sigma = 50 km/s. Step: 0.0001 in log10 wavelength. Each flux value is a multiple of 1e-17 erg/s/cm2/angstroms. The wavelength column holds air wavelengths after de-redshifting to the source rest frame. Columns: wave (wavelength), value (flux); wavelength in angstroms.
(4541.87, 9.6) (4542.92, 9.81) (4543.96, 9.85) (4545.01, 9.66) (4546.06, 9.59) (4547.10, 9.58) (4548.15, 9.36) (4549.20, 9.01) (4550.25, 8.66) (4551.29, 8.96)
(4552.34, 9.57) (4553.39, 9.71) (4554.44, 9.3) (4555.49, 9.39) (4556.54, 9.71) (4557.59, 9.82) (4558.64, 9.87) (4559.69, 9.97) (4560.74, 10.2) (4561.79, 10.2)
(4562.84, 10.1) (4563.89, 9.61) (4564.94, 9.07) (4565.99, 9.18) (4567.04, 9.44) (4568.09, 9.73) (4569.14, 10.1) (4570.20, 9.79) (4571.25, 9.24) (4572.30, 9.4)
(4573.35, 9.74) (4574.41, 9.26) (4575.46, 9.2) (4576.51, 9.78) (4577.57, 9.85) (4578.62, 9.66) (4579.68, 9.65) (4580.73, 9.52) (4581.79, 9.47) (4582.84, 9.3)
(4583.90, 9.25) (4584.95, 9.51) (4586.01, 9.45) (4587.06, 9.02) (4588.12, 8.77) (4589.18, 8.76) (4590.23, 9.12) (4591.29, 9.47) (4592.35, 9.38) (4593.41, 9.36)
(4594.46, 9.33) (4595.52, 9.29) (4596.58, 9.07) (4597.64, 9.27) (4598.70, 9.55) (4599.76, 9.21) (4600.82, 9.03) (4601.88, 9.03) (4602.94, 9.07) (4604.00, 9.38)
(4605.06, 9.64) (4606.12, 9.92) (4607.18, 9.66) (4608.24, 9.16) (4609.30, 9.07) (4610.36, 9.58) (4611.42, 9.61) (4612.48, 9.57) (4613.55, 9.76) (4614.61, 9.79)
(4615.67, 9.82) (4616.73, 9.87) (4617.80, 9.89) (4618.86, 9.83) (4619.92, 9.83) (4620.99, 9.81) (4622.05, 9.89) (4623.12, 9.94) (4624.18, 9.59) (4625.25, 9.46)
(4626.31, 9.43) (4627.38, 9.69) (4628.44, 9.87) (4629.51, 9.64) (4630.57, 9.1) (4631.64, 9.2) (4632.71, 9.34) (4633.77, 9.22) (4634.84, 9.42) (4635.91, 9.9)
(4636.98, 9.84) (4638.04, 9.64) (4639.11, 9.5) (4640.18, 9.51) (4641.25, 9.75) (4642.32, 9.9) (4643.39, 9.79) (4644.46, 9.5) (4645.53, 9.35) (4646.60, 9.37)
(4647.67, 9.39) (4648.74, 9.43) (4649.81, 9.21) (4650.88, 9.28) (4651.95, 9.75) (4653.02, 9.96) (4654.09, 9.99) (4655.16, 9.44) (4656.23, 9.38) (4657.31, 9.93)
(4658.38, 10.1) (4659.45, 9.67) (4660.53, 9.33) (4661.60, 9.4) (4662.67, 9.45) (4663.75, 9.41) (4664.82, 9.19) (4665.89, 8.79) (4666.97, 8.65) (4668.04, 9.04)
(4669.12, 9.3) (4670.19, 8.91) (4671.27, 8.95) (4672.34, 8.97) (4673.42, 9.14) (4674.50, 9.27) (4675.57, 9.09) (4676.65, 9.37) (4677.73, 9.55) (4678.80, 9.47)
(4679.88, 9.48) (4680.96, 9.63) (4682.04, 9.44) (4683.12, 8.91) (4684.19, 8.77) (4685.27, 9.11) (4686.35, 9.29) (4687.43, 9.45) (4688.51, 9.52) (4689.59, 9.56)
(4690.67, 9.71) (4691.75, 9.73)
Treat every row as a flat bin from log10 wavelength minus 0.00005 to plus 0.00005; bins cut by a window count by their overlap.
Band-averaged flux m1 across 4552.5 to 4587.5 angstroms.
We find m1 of 9.59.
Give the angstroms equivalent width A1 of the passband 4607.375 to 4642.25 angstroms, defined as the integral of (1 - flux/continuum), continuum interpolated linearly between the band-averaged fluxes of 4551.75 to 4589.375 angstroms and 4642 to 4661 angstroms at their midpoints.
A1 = -0.1 angstroms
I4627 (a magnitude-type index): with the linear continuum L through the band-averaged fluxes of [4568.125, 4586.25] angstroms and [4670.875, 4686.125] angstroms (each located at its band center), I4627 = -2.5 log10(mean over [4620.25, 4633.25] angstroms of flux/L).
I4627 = -0.02 mag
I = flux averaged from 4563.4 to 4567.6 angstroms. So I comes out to 9.34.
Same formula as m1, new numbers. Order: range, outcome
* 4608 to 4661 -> 9.61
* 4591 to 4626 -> 9.52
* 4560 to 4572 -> 9.7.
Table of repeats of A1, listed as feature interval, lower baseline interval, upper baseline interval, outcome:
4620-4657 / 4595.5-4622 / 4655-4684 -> -0.7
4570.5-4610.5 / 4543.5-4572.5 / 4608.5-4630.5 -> 1.2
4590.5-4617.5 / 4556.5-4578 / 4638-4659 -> 0.6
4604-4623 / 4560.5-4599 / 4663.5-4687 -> -0.7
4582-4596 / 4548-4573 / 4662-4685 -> 0.3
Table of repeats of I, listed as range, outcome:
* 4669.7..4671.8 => 8.91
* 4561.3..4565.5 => 9.74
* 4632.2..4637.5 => 9.54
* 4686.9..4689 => 9.48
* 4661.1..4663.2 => 9.44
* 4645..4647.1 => 9.36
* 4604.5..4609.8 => 9.5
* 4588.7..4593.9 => 9.22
